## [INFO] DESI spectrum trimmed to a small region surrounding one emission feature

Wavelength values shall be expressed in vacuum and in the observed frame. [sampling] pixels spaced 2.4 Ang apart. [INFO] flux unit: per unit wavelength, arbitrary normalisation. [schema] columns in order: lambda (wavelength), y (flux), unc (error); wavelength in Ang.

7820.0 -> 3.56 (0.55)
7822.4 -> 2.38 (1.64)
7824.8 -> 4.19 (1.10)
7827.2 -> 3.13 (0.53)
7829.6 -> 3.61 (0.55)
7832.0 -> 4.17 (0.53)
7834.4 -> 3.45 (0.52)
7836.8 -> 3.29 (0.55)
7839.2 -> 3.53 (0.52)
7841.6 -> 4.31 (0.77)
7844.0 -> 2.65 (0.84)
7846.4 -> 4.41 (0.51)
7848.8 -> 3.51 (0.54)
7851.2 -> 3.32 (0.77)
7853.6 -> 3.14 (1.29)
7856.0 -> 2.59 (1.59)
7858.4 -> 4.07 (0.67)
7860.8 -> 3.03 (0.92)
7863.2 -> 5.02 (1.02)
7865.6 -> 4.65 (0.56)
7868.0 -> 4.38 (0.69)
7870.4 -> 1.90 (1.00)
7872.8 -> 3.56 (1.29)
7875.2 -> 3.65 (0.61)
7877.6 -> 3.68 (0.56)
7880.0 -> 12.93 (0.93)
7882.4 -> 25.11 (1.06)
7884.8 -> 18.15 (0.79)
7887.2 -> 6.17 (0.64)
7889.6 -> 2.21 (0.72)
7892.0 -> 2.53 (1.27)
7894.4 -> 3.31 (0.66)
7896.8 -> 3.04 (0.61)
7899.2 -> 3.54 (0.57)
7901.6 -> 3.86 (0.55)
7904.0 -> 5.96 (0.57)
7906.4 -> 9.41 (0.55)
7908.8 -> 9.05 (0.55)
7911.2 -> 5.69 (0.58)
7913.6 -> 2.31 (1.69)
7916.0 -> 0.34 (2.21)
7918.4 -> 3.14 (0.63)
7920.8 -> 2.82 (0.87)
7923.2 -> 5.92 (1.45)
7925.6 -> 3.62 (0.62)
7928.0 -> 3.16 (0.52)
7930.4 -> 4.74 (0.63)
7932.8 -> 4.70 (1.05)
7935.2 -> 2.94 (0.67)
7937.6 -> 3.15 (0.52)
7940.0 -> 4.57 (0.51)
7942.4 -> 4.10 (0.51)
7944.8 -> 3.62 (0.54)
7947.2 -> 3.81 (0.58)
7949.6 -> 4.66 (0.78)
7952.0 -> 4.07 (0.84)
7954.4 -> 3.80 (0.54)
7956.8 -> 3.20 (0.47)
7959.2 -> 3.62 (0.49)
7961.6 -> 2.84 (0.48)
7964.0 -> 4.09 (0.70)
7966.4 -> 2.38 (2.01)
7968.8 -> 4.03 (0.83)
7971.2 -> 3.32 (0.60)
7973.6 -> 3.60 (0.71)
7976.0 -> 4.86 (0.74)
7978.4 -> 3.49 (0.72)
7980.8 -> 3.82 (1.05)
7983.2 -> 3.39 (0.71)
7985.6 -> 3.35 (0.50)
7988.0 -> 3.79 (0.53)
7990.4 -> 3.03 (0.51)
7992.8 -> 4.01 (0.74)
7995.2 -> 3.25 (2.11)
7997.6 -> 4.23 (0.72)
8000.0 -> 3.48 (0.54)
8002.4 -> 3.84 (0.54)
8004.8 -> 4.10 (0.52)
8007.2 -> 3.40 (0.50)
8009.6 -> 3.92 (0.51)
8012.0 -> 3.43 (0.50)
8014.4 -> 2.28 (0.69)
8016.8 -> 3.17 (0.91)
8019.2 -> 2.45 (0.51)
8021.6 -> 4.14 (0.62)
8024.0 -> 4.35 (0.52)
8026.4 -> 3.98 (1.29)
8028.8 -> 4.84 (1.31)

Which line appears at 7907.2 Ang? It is [N II]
